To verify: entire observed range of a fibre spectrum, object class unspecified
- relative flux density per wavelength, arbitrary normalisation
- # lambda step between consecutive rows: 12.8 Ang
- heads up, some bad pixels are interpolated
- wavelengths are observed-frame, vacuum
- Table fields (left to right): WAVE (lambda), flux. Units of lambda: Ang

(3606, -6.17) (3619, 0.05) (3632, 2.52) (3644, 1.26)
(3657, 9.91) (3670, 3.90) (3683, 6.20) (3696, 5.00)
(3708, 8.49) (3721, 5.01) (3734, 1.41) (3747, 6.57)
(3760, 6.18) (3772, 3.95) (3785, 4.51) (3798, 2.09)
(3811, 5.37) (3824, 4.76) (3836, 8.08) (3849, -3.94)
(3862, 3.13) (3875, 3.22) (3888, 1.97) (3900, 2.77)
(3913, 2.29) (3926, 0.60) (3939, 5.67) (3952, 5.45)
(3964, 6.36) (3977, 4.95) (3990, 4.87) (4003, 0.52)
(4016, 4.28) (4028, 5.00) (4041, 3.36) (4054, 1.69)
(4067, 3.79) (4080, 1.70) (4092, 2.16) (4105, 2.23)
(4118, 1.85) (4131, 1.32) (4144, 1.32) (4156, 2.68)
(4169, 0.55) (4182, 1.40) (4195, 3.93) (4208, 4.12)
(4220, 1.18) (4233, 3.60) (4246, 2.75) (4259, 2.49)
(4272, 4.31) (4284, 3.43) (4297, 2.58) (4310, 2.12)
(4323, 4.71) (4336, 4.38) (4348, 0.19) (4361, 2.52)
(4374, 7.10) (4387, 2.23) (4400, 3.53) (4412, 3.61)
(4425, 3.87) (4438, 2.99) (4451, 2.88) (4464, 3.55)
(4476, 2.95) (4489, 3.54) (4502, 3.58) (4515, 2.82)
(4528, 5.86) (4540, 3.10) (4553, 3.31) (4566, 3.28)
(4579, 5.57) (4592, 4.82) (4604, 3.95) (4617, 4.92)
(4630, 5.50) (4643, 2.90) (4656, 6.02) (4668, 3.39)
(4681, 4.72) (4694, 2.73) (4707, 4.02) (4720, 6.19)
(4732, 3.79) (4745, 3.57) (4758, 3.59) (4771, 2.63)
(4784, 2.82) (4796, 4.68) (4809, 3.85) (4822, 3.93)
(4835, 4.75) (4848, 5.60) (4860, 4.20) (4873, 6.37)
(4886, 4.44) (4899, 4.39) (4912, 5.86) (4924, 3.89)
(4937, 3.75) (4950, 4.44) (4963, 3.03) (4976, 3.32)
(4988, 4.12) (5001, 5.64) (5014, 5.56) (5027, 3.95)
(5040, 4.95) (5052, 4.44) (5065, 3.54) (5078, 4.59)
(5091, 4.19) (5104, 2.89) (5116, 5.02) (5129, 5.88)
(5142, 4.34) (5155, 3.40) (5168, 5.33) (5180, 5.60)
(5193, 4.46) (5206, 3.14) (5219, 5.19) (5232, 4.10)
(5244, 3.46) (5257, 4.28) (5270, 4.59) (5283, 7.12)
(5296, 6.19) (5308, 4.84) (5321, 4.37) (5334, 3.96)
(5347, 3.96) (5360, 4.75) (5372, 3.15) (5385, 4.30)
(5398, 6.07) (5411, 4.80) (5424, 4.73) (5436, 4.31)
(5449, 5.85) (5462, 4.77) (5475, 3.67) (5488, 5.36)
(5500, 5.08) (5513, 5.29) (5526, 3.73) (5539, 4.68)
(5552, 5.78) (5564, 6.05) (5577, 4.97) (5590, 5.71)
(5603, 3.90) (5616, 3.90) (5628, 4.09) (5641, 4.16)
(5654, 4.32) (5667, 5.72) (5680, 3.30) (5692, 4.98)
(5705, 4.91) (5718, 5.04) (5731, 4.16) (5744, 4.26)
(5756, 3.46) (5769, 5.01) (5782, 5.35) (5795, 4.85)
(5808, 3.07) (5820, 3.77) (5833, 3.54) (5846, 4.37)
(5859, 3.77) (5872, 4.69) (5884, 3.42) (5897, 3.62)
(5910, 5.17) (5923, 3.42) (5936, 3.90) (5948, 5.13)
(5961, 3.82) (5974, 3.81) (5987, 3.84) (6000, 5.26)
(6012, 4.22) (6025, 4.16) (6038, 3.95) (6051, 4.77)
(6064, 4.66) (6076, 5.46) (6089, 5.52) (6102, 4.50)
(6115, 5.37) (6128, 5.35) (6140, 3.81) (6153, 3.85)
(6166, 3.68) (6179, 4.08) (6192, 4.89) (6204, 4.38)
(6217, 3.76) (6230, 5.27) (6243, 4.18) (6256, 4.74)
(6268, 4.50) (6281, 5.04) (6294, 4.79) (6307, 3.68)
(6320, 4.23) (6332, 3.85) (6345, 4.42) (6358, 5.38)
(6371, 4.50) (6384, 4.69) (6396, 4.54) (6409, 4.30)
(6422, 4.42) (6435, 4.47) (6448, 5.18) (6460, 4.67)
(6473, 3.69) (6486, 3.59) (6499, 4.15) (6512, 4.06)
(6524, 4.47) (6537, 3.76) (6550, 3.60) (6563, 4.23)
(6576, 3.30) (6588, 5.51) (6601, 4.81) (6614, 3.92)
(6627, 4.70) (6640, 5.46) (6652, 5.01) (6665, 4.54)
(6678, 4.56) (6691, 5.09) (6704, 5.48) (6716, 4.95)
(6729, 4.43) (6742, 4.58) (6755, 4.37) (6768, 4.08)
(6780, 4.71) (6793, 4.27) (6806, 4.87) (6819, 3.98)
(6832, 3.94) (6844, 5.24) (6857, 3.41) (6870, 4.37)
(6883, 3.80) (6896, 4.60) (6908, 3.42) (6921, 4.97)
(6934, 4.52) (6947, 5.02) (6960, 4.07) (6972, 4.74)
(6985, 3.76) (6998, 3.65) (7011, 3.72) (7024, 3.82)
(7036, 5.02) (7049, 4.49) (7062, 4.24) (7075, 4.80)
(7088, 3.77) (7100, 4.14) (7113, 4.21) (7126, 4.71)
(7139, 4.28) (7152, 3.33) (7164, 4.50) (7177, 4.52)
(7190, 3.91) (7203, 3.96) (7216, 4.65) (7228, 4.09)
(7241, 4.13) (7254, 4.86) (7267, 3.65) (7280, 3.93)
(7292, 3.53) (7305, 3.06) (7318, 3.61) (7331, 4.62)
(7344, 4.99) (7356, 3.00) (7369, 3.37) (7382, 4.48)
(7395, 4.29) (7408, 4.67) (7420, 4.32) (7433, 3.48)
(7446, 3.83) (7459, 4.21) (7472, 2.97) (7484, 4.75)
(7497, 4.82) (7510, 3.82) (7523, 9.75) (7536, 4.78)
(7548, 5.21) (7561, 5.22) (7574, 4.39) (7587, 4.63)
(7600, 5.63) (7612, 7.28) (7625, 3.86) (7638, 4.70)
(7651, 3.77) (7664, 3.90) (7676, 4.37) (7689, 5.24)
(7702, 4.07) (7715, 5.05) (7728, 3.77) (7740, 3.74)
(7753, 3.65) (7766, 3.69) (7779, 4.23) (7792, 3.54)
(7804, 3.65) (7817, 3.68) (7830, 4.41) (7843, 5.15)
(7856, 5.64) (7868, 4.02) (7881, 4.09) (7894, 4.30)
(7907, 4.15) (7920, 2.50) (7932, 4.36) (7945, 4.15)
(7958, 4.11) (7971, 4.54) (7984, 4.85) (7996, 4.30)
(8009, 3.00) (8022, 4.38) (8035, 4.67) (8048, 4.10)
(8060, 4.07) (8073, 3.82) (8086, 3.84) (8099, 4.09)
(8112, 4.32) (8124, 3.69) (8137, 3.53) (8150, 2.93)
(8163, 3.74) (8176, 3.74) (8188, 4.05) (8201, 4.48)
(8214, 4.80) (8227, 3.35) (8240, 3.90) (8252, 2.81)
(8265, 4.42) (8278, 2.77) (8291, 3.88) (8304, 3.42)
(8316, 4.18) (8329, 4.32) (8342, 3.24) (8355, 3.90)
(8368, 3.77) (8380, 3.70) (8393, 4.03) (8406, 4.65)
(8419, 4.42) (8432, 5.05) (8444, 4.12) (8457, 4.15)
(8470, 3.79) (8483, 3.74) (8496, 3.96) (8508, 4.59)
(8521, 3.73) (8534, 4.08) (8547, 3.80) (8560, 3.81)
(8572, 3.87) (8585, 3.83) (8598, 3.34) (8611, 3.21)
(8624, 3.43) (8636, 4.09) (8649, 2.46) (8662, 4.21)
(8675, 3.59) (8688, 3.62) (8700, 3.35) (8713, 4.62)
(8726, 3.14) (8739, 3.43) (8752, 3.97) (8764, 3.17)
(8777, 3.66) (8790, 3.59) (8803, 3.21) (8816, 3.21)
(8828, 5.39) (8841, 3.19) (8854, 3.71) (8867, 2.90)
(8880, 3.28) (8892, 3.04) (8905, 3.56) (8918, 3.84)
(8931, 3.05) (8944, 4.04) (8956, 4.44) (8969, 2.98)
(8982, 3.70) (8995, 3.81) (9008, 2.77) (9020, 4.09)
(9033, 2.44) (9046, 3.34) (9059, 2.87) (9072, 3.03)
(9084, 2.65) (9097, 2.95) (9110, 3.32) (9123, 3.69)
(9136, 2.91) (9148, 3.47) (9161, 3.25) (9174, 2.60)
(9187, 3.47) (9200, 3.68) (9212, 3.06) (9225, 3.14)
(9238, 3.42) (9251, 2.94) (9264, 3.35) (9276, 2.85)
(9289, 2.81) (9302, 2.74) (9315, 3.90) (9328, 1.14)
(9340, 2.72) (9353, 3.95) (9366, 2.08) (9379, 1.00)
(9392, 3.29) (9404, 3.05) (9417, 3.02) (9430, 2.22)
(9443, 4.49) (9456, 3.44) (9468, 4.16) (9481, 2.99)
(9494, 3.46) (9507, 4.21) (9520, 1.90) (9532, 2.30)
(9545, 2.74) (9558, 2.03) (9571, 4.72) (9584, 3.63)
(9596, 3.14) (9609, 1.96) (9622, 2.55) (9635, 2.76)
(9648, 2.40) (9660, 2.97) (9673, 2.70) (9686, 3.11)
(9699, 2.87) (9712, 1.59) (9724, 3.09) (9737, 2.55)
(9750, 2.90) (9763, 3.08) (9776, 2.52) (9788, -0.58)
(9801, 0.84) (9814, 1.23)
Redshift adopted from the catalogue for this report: 0.145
